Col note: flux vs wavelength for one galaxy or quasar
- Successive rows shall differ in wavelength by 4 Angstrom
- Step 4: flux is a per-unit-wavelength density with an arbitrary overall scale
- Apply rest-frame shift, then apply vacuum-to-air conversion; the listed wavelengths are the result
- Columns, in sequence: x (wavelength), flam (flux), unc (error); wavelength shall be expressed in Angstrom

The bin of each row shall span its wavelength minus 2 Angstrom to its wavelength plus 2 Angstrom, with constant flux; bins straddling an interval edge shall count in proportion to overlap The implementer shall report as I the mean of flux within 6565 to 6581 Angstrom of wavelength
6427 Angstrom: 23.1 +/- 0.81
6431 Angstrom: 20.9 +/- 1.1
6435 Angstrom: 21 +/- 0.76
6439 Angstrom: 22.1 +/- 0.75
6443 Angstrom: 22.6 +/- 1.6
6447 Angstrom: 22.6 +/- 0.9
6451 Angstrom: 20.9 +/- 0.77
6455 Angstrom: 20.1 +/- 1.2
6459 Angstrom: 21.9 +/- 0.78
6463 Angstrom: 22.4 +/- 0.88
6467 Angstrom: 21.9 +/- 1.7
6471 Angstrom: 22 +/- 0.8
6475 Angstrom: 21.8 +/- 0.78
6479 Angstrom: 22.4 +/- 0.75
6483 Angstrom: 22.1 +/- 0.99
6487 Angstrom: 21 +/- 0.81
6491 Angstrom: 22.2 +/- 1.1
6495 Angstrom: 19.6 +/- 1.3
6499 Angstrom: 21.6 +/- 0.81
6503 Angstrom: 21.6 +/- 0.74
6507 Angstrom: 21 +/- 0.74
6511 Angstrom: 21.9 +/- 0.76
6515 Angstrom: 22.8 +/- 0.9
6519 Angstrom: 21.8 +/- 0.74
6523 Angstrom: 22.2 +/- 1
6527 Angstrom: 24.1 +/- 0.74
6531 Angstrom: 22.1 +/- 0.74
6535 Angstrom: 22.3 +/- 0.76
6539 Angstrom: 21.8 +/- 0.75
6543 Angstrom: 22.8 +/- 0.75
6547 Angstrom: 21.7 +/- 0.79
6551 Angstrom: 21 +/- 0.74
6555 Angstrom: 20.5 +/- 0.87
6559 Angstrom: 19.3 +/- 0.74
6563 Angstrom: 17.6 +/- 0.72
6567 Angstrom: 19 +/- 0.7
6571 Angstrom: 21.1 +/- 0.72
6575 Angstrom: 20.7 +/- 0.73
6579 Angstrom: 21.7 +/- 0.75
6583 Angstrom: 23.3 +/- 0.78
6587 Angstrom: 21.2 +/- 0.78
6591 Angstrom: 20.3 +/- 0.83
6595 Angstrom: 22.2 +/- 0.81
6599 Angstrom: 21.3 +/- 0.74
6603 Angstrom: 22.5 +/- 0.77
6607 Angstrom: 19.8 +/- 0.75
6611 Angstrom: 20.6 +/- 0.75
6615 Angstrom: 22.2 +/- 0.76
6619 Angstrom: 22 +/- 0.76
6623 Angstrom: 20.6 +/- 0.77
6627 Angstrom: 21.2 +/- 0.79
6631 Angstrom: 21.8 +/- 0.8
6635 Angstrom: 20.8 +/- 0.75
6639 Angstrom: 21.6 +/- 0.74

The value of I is 20.6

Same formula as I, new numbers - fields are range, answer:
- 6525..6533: 23.1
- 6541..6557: 21.5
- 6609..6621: 21.6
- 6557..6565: 18.5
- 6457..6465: 22.1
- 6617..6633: 21.4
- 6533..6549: 22.1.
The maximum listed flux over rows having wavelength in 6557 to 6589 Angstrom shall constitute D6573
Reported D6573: 23.3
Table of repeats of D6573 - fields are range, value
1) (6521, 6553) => 24.1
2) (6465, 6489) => 22.4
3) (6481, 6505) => 22.2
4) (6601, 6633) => 22.5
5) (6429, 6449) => 22.6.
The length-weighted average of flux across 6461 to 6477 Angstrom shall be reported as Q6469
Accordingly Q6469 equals 22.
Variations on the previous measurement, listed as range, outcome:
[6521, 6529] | 23.1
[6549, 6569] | 19.5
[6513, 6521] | 22.3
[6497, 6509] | 21.4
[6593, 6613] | 21.3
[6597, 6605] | 21.9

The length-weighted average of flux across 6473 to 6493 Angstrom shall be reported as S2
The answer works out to 21.9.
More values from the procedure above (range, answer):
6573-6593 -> 21.4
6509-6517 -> 22.4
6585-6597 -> 21.2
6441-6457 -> 21.6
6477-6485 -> 22.2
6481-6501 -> 21.3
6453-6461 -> 21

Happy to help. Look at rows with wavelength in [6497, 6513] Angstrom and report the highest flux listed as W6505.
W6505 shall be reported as 21.9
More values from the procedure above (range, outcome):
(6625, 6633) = 21.8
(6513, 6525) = 22.8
